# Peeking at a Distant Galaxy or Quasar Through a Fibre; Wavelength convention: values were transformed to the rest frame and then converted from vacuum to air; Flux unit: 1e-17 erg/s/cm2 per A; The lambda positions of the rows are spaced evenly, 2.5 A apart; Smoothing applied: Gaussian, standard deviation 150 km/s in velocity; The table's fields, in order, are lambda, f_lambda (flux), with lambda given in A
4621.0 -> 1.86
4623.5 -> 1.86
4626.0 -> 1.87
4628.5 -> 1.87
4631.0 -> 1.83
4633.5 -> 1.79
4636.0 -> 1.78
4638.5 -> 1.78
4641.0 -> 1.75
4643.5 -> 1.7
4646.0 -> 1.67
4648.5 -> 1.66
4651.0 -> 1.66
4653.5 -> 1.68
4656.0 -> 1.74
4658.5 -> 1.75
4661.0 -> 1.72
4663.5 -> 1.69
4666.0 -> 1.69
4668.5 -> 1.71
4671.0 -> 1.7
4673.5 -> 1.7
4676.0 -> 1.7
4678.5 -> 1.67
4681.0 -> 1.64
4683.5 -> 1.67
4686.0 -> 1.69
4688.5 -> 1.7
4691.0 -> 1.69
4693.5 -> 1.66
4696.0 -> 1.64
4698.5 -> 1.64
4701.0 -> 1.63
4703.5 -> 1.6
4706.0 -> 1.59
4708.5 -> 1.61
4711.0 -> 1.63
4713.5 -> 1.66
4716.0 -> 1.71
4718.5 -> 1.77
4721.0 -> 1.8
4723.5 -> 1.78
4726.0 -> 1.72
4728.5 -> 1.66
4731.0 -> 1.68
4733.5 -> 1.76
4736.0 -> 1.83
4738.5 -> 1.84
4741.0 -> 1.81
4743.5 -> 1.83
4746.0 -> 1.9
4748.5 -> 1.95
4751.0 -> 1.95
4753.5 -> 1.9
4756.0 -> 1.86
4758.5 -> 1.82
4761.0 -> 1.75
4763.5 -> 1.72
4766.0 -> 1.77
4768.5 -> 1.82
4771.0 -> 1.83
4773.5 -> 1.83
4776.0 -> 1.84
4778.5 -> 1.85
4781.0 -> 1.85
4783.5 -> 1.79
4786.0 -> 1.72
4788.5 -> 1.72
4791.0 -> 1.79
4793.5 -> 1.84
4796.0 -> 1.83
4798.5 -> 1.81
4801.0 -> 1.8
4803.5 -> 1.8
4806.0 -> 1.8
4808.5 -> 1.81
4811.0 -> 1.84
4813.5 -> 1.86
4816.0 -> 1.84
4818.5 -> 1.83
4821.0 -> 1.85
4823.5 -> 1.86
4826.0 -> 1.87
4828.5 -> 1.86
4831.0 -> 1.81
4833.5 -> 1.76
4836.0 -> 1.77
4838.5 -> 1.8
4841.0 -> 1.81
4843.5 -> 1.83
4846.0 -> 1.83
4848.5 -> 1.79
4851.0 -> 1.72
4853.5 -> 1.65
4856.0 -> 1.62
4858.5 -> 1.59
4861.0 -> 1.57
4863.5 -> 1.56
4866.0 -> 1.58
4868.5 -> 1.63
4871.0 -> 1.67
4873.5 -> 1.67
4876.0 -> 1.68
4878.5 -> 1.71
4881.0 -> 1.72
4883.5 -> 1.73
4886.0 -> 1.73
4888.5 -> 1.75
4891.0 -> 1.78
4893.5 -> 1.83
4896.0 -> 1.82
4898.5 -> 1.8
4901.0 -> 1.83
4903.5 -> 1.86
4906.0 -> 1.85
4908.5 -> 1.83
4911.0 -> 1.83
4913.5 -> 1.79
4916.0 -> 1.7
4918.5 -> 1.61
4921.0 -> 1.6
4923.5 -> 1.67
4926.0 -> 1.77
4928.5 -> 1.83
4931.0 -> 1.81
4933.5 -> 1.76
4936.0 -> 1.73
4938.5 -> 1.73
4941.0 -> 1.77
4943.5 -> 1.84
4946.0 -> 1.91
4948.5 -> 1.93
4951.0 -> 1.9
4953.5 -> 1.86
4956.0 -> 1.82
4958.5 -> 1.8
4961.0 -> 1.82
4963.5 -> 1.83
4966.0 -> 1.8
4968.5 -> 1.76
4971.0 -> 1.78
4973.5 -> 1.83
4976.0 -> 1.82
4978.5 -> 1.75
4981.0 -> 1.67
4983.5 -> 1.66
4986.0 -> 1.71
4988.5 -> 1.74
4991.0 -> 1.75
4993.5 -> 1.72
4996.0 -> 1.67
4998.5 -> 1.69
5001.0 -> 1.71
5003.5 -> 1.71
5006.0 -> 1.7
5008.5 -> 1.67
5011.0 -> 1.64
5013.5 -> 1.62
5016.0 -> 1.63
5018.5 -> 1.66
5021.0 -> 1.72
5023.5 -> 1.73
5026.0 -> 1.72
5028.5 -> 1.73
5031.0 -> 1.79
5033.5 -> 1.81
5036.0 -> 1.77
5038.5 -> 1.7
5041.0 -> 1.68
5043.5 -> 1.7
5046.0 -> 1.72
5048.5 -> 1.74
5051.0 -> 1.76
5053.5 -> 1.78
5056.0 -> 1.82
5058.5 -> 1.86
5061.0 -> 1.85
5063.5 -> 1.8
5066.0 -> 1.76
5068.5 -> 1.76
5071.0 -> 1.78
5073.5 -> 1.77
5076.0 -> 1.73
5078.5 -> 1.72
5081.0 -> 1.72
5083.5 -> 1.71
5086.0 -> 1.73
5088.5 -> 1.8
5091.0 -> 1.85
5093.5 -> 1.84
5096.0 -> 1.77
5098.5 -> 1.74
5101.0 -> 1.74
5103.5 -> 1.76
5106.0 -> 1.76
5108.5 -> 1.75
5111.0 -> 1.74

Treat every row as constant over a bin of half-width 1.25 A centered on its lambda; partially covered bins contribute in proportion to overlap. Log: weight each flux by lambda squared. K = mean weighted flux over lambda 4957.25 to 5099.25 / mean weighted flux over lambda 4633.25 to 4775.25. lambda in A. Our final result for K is 1.15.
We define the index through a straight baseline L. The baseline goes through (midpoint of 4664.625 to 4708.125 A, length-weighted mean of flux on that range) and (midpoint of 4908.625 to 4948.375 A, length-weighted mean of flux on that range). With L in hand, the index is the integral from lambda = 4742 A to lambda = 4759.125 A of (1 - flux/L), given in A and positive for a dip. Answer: -2.0 A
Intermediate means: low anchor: 1.66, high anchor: 1.76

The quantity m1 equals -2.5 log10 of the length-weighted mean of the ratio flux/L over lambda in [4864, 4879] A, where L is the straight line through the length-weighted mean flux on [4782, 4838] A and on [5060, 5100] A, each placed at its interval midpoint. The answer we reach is 0.10 mag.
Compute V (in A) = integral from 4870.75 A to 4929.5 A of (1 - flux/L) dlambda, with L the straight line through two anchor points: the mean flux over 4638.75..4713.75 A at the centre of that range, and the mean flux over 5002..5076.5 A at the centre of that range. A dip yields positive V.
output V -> -1.4 A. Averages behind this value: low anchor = 1.68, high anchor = 1.74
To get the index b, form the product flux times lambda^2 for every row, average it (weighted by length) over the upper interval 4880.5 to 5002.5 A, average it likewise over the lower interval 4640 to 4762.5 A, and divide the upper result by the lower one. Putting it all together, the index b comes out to 1.13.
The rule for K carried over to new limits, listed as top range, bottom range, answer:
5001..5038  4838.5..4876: 1.08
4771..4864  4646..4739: 1.11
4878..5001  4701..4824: 1.07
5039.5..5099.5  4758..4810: 1.10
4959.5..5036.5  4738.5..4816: 1.04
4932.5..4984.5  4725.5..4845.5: 1.06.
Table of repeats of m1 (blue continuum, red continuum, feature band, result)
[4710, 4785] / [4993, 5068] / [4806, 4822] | -0.03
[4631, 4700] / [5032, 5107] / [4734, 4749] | -0.08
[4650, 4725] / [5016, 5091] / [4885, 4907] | -0.05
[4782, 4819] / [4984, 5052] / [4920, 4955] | -0.03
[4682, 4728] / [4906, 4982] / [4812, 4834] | -0.07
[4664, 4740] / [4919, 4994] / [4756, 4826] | -0.05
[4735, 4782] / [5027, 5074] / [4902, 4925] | 0.03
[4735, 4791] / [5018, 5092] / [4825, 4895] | 0.05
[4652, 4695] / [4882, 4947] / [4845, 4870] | 0.07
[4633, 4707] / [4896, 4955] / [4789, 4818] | -0.05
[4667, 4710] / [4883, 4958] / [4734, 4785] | -0.08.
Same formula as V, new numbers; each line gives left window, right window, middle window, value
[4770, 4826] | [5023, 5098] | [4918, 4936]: 0.65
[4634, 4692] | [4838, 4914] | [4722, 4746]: -0.85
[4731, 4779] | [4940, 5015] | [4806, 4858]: 0.27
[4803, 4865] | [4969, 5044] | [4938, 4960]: -1.37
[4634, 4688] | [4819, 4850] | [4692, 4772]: -0.08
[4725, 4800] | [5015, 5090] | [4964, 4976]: -0.21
